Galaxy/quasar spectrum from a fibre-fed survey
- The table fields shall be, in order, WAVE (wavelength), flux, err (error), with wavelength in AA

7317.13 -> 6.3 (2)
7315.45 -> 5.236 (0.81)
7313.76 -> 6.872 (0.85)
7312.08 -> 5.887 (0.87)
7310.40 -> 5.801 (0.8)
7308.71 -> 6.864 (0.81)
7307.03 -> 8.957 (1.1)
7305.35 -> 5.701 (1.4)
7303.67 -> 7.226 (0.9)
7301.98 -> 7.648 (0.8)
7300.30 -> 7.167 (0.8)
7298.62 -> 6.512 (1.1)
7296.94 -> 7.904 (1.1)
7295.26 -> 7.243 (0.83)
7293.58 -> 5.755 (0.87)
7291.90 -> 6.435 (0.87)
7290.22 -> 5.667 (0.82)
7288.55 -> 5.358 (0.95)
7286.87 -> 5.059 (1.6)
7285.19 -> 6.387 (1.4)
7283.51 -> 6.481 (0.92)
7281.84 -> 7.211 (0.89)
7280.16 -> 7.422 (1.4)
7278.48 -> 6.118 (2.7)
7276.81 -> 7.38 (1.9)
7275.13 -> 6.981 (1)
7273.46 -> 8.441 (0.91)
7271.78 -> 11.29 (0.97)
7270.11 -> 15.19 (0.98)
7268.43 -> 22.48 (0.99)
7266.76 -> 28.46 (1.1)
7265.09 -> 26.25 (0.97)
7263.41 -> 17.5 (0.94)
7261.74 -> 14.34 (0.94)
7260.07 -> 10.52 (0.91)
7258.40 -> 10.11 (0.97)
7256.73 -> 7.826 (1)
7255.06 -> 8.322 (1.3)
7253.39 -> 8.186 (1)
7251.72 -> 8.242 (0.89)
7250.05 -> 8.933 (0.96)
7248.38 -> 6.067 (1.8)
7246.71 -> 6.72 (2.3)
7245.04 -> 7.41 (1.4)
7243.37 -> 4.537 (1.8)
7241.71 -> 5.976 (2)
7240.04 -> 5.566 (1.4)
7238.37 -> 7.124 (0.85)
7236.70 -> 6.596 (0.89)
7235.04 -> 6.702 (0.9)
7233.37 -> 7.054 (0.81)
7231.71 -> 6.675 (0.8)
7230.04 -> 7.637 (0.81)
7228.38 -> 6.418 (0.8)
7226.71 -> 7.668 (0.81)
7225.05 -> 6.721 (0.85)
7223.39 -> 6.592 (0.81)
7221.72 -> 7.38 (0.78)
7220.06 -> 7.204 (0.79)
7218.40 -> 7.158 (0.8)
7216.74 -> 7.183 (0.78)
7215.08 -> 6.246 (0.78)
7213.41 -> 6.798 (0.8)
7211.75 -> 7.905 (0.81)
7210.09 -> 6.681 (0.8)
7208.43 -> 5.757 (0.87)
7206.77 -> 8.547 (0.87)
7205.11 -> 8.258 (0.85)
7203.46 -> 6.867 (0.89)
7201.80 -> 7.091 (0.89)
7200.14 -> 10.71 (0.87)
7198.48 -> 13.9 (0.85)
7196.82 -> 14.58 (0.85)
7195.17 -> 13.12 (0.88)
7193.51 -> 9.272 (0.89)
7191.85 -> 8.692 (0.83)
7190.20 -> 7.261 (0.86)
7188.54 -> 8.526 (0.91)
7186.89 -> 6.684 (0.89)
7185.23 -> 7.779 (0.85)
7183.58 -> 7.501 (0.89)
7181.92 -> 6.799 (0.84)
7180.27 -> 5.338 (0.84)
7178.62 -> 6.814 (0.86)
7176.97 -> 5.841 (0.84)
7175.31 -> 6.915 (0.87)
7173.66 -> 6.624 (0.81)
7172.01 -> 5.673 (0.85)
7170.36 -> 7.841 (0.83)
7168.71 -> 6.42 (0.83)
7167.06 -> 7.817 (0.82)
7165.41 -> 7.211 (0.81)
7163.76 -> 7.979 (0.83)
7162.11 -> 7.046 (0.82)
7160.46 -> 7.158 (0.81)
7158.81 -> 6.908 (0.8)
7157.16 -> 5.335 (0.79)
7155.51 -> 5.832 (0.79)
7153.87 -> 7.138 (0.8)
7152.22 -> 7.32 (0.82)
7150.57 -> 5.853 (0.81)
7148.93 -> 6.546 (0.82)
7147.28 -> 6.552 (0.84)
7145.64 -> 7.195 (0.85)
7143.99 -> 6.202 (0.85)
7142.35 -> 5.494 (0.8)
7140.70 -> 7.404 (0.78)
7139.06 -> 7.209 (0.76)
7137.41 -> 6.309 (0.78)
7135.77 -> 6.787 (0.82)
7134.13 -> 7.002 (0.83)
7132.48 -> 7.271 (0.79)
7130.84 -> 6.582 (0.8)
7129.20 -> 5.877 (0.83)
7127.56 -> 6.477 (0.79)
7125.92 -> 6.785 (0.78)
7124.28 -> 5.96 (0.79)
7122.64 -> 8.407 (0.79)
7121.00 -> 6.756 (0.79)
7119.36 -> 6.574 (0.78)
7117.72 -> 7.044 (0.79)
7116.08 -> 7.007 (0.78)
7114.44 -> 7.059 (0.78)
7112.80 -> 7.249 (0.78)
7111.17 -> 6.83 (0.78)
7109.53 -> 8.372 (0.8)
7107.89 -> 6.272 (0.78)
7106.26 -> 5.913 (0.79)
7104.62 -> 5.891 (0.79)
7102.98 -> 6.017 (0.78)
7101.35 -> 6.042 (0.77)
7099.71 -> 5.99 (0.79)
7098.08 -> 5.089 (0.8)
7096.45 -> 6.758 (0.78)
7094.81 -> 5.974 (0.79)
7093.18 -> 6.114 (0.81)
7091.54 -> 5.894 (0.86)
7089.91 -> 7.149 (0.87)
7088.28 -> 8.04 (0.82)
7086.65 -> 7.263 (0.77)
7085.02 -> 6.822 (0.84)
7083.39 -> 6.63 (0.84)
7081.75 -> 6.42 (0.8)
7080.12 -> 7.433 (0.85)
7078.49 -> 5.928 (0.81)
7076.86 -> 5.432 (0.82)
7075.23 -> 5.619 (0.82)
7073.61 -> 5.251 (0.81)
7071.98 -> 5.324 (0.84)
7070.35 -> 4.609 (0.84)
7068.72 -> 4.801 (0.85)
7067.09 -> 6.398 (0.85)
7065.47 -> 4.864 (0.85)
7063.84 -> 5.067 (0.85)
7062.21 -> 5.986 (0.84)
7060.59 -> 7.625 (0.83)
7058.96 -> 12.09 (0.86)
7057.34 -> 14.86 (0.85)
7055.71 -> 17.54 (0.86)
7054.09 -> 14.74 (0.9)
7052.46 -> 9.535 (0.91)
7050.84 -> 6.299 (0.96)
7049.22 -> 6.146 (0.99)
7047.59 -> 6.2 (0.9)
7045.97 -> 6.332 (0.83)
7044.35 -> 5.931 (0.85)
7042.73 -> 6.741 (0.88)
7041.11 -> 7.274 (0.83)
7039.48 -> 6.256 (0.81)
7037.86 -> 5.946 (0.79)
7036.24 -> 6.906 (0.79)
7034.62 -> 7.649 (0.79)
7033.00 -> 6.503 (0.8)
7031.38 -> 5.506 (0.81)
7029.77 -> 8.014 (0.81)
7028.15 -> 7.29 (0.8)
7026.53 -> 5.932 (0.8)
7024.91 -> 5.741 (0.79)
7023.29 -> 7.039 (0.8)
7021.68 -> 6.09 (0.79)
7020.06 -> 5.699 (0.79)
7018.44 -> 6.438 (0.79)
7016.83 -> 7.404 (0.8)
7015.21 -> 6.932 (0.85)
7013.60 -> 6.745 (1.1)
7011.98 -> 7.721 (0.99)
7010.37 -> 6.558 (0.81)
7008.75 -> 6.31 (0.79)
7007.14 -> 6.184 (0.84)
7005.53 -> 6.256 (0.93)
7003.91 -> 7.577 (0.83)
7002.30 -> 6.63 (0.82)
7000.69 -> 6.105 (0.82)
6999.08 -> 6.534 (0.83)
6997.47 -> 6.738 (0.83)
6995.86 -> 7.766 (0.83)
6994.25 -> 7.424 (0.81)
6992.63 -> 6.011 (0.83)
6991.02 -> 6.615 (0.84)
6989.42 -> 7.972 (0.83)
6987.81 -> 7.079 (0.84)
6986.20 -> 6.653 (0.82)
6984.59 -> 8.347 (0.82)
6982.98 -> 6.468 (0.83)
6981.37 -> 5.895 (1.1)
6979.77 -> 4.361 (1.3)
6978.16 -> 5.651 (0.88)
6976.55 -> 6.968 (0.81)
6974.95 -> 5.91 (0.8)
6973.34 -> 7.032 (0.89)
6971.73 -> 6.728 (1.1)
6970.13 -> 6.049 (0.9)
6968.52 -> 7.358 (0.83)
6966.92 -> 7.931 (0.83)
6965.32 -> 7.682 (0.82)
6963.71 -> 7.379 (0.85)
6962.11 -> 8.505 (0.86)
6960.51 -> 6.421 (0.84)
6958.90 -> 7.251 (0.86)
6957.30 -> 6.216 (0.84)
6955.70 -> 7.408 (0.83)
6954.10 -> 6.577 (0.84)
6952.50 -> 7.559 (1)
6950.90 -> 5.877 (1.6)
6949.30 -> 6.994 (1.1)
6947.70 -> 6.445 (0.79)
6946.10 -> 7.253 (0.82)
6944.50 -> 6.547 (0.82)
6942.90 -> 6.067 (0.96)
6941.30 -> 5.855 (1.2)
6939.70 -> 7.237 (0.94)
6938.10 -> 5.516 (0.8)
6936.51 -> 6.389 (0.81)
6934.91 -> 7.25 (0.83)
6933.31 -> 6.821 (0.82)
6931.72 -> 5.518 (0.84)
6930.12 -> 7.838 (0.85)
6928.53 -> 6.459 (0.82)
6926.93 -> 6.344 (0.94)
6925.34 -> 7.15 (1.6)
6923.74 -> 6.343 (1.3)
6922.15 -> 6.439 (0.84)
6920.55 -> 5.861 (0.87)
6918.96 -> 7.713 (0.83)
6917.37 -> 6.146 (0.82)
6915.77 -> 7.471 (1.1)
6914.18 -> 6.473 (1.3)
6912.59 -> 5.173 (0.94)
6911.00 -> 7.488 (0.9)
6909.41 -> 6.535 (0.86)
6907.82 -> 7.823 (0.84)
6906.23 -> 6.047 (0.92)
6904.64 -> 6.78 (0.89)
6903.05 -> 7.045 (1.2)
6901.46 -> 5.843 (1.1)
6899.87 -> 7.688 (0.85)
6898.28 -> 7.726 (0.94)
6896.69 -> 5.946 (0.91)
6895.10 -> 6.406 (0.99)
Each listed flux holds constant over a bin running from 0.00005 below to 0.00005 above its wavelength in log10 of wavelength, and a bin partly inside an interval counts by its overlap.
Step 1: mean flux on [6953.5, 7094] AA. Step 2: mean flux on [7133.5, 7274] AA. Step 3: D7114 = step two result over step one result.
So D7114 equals 1.20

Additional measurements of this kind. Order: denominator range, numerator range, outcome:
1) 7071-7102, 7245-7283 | 1.82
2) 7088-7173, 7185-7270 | 1.39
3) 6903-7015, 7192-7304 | 1.30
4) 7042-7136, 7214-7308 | 1.22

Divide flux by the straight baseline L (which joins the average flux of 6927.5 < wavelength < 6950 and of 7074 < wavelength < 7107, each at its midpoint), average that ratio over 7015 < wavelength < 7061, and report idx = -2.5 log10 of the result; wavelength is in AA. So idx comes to -0.220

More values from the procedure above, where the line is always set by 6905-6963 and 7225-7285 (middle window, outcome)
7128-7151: 0.284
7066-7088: 0.308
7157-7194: 0.244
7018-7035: 0.160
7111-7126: 0.199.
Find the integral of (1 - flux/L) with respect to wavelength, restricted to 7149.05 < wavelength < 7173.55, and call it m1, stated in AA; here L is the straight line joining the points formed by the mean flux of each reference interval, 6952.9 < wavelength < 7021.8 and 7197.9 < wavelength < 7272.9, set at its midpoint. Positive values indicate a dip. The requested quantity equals 5.1 AA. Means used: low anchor 6.79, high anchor 9.34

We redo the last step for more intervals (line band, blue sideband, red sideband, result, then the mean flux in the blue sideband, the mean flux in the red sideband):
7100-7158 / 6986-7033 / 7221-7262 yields 3.9 AA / 6.72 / 7.48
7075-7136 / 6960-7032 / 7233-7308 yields 8.3 AA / 6.75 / 8.99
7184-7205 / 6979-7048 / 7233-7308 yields -2.9 AA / 6.65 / 8.99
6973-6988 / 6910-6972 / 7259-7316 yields 1.4 AA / 6.76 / 9.42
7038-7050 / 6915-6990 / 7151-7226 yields 1.2 AA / 6.74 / 7.6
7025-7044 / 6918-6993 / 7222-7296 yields 1.7 AA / 6.73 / 8.97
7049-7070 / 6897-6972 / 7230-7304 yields -3.6 AA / 6.79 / 9.01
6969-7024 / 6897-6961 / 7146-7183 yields 0.3 AA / 6.68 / 6.69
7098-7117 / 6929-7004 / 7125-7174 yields 0.6 AA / 6.77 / 6.73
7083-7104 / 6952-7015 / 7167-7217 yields 2.8 AA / 6.83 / 7.93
